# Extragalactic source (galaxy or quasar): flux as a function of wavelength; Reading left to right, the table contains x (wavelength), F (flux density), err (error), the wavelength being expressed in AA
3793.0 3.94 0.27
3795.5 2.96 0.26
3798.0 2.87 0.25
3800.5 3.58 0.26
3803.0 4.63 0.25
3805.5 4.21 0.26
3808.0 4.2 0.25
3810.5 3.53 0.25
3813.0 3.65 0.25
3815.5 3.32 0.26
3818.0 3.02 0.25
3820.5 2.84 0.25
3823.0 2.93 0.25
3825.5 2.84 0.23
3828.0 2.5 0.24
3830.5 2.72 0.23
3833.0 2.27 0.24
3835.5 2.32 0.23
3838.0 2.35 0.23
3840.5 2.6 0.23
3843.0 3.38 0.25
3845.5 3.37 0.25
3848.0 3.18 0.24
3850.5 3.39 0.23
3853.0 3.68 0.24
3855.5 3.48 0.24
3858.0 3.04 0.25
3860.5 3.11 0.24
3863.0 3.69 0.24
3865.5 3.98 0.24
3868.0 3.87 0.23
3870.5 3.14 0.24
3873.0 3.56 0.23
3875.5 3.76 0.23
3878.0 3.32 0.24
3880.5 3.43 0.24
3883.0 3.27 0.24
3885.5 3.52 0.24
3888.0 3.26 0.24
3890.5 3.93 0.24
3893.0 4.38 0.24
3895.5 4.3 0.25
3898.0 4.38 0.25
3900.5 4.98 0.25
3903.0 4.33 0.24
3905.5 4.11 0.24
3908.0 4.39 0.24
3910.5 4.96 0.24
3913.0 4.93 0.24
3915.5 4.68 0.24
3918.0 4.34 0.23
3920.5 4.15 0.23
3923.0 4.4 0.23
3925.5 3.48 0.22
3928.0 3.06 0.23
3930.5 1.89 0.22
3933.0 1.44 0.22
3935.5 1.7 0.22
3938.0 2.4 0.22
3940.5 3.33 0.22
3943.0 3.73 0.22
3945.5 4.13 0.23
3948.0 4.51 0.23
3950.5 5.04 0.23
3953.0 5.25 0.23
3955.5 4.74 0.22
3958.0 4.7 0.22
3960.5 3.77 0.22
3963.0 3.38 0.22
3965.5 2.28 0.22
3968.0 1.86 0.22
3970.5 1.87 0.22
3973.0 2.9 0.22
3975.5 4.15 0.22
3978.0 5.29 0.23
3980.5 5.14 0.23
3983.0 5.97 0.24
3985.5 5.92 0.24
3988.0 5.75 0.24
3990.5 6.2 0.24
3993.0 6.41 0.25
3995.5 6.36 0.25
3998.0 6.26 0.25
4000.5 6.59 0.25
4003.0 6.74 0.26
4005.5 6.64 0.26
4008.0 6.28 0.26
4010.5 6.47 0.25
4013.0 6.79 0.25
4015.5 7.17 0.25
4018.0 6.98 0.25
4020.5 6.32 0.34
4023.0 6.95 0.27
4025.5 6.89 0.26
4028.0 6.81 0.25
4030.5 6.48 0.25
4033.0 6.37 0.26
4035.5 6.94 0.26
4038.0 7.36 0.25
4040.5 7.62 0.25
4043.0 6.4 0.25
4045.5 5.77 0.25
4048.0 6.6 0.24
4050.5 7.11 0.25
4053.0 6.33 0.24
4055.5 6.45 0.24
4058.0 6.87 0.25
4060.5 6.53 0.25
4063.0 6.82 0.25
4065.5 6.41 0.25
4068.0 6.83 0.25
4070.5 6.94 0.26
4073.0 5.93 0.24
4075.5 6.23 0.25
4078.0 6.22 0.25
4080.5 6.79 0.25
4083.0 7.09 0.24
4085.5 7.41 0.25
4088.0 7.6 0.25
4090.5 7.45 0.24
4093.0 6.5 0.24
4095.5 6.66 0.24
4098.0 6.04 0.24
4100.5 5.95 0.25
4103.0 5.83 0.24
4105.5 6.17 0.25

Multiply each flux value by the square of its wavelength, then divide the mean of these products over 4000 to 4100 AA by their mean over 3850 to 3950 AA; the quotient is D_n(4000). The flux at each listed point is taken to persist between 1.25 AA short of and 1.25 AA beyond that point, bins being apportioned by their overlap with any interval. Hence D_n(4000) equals 1.96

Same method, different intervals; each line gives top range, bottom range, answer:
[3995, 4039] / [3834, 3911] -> 1.99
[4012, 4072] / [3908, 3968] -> 1.91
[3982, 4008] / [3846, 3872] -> 1.95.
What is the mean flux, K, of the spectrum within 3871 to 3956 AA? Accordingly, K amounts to 3.84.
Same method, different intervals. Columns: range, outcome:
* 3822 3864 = 2.99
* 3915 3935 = 3.32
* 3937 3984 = 3.92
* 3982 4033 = 6.5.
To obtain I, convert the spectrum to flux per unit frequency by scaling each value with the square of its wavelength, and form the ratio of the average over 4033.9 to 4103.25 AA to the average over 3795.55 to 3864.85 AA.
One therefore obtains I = 2.3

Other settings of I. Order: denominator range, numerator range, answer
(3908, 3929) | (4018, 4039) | 1.68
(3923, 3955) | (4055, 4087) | 2.09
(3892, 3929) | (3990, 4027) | 1.60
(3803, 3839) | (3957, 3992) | 1.48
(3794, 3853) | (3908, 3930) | 1.38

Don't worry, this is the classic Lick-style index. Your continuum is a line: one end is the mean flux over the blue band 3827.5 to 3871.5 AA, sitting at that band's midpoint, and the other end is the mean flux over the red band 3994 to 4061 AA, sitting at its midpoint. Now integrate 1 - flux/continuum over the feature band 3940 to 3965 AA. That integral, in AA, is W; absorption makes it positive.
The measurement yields 4.6 AA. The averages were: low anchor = 3.13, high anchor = 6.67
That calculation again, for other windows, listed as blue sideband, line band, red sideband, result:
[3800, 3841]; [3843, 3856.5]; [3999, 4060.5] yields 0.9 AA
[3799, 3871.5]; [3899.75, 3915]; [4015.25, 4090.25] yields -0.6 AA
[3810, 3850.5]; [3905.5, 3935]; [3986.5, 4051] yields 5.6 AA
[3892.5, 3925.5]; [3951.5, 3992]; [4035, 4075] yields 8.1 AA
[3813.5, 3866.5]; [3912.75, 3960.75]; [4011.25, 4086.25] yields 10.0 AA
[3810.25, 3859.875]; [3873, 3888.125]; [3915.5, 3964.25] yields -0.7 AA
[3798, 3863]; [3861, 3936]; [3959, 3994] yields -0.9 AA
